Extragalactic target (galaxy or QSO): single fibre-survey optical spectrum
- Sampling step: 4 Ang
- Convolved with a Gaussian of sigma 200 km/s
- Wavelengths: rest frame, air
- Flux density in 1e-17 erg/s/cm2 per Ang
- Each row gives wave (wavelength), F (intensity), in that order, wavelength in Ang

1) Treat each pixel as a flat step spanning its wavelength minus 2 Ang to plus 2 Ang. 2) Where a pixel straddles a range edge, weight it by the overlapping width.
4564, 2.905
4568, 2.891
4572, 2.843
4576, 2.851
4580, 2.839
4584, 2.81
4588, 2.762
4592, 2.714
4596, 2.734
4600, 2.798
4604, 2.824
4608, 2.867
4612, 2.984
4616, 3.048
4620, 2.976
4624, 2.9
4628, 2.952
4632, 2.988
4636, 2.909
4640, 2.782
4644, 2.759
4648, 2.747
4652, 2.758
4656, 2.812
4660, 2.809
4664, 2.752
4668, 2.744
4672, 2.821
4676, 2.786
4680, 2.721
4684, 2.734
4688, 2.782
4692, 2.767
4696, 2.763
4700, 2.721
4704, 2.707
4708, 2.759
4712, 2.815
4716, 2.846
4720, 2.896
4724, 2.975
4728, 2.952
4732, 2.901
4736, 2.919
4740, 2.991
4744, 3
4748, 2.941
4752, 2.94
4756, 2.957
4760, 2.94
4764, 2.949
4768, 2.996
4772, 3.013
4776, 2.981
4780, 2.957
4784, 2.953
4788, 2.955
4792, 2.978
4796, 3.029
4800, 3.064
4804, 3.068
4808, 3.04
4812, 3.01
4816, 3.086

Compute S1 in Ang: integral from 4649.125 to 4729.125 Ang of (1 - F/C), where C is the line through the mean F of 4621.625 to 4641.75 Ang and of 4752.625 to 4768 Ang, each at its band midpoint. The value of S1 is 3.7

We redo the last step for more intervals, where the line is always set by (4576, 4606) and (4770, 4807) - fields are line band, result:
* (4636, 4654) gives 0.4 Ang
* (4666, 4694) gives 1.2 Ang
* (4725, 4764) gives 0.0 Ang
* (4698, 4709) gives 0.7 Ang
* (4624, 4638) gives -0.6 Ang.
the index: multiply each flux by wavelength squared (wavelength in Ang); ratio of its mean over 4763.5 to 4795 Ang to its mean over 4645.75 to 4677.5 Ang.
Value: 1.1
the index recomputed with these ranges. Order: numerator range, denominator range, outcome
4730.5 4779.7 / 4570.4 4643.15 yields 1.10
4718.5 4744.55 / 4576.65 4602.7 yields 1.13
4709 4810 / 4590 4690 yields 1.10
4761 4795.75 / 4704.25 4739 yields 1.06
